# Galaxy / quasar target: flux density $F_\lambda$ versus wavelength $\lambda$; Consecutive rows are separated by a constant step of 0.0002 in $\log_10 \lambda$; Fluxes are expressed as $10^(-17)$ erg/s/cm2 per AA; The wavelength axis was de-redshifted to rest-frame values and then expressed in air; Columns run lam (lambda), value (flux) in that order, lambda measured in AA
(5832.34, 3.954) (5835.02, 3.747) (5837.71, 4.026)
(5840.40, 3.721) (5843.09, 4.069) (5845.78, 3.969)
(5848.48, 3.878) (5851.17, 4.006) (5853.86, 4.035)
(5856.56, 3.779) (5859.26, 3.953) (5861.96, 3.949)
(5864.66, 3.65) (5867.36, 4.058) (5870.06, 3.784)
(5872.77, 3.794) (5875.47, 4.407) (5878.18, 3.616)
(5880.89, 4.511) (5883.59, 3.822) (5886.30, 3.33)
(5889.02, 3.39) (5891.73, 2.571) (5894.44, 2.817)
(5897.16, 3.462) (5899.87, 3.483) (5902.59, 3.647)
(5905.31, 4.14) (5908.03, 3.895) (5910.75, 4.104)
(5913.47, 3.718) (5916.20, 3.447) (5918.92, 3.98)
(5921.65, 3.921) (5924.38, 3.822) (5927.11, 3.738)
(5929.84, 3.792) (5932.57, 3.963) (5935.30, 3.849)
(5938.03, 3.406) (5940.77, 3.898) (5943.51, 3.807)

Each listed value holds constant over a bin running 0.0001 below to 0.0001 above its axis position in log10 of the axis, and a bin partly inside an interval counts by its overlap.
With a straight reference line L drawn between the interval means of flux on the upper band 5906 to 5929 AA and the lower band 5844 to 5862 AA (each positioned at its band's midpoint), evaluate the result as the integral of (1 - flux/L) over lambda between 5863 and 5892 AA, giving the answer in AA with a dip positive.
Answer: 1.0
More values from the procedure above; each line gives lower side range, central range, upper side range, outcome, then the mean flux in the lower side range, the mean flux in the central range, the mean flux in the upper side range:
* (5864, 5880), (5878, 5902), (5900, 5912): 2.8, 3.91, 3.44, 3.9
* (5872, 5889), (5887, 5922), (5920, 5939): 2.4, 3.88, 3.57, 3.8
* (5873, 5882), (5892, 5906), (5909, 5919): 1.8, 4.12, 3.41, 3.8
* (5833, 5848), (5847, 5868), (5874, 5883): 0.5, 3.91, 3.91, 4.15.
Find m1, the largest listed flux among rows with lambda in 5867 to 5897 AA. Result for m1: 4.511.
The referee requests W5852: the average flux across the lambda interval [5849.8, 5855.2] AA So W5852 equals 4.03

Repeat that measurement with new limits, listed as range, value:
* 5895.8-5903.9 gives 3.53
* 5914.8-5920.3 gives 3.71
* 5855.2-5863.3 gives 3.89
